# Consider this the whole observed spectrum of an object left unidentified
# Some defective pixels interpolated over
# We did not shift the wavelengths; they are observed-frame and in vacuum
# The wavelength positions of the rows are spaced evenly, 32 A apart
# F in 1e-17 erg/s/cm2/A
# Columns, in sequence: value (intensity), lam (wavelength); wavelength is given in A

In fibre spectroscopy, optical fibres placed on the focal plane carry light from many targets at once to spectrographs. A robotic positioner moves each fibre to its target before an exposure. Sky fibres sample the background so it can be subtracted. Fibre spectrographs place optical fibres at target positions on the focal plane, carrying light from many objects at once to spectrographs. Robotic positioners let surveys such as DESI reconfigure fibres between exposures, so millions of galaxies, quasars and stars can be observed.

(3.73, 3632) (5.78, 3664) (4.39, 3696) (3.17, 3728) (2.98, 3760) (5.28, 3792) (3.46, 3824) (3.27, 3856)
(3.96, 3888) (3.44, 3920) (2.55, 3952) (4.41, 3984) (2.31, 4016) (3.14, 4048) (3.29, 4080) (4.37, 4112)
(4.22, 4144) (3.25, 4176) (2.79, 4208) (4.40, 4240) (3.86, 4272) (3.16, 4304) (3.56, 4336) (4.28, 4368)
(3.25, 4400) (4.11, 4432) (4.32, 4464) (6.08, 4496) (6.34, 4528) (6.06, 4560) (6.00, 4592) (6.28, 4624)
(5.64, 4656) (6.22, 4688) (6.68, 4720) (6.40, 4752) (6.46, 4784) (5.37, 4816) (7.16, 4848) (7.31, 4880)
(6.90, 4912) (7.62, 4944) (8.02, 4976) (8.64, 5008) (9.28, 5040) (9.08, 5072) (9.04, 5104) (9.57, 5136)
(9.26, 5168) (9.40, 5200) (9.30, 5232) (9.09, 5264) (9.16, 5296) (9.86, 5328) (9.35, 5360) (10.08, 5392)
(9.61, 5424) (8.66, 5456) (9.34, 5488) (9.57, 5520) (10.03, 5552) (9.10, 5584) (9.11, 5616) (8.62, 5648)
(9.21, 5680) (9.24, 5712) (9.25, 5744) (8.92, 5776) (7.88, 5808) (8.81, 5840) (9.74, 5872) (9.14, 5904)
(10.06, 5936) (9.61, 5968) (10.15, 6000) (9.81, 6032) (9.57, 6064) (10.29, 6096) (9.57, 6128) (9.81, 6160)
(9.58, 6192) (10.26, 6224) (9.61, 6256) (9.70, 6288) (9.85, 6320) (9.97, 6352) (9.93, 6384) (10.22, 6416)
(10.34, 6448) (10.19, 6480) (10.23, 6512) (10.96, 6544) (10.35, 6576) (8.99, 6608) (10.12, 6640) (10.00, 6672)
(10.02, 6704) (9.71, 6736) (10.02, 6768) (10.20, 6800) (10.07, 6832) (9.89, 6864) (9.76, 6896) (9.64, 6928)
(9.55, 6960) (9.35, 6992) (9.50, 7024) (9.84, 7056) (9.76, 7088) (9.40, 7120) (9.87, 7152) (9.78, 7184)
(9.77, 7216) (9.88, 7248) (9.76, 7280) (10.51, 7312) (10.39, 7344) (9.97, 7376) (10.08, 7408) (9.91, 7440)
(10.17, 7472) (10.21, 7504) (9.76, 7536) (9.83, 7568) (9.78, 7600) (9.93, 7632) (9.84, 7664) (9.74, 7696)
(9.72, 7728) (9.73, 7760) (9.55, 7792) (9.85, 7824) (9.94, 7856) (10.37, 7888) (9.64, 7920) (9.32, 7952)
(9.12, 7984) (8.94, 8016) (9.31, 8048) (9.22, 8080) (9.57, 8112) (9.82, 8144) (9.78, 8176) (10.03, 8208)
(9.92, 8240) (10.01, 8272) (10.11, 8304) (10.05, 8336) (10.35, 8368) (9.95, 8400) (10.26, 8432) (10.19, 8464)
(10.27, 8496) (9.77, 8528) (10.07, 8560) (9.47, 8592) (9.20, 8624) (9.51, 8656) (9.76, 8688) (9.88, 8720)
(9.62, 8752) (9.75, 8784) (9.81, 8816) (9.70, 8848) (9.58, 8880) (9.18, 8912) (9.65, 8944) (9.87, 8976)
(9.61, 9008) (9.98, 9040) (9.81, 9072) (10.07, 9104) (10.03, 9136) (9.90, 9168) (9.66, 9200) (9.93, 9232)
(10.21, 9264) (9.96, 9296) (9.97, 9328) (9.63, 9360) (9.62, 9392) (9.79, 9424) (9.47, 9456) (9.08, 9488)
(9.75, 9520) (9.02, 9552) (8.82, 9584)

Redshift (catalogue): 0.121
